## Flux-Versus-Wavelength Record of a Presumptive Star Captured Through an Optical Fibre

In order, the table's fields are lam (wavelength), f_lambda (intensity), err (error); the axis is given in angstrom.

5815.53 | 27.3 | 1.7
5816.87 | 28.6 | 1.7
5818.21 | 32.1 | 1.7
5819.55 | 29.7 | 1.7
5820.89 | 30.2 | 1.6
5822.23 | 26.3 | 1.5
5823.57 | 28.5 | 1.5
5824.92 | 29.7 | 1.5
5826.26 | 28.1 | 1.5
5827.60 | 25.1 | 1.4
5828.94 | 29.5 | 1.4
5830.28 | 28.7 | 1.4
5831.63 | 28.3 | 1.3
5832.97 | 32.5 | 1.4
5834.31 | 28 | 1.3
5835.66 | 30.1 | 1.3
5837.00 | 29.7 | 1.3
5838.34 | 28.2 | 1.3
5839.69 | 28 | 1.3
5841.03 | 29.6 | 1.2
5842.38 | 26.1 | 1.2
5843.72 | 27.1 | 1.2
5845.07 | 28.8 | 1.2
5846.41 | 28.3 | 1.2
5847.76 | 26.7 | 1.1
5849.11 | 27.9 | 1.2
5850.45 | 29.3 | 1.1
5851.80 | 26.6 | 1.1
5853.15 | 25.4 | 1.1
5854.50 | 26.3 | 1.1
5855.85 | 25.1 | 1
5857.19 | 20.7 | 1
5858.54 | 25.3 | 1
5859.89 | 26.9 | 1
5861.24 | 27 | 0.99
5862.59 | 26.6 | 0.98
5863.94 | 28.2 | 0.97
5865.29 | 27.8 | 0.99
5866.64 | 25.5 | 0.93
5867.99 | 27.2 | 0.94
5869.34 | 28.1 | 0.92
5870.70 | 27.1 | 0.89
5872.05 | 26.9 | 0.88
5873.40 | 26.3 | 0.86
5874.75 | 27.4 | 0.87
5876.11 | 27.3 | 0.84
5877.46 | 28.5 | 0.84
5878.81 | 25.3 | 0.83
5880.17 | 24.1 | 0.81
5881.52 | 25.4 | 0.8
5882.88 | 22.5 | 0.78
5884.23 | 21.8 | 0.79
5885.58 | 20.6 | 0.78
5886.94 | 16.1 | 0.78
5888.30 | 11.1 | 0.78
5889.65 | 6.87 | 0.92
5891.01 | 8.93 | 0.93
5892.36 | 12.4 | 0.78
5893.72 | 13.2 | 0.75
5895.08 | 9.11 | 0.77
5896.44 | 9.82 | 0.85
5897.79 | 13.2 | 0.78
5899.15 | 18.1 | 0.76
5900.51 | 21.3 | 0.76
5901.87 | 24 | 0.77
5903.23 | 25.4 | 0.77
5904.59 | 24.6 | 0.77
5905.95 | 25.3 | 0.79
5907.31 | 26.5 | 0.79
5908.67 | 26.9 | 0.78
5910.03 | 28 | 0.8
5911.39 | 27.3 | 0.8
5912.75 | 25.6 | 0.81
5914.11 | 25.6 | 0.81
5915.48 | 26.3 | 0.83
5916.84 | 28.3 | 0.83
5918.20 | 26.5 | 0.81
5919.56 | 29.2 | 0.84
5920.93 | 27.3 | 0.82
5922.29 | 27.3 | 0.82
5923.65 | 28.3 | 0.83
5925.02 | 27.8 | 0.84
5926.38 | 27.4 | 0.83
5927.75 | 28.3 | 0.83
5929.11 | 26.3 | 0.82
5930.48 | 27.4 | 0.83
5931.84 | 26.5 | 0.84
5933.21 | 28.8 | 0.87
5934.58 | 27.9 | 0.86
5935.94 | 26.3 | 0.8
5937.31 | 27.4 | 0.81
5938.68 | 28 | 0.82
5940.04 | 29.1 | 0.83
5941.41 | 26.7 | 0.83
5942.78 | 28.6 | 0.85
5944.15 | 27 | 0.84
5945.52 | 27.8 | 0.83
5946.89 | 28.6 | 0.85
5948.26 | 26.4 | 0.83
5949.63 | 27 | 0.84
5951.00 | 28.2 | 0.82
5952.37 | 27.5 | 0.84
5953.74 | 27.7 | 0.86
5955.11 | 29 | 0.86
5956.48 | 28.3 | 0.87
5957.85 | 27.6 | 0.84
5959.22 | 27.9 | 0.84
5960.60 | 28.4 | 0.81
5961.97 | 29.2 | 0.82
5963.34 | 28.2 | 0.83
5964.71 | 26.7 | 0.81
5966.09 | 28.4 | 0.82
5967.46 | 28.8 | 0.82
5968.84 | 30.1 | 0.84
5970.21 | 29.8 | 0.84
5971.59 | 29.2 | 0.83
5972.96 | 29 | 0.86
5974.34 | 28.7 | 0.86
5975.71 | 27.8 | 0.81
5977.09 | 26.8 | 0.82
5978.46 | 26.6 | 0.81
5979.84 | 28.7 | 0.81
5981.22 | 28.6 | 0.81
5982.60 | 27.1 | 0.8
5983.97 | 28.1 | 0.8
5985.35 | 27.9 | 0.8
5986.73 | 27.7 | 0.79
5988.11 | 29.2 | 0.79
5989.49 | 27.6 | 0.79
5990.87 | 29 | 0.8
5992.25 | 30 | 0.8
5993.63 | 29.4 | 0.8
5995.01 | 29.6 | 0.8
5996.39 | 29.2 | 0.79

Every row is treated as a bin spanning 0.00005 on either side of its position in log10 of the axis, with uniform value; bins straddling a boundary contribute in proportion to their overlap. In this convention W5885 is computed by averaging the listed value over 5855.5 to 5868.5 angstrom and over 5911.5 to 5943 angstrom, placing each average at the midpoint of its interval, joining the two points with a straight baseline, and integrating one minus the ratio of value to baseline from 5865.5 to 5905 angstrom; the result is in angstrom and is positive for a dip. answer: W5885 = 8.7 angstrom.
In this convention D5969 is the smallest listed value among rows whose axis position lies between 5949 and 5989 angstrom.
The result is 26.6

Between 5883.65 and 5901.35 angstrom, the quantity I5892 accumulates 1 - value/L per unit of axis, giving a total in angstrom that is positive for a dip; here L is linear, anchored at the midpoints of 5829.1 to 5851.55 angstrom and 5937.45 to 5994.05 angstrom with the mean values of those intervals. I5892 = 8.9 angstrom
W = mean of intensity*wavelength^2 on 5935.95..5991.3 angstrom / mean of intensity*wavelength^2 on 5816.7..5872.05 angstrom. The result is 1.05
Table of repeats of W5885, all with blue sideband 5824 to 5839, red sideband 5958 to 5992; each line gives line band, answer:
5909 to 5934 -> 1.04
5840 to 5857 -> 1.02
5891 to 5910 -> 6.28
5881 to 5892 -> 4.71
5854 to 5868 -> 1.35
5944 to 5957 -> 0.29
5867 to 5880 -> 0.80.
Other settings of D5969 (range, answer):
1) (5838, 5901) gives 6.87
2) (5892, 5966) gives 9.11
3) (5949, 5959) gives 27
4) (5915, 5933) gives 26.3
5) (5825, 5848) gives 25.1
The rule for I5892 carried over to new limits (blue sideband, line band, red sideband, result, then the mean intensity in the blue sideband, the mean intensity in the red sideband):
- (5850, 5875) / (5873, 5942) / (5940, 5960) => 9.3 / 26.5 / 27.8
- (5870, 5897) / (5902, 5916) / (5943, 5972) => -2.2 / 19.6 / 28.2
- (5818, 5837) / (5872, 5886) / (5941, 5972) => 1.7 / 29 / 28.1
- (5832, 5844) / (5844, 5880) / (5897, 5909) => -0.3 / 28.9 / 22.6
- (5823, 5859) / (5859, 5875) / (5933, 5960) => 0.4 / 27.7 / 27.8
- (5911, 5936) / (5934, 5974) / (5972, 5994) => -0.4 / 27.3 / 28.3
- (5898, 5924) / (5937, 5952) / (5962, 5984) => -0.3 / 25.6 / 28.3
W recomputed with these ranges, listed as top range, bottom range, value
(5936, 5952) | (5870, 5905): 1.42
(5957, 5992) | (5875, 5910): 1.47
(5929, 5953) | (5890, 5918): 1.33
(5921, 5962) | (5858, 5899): 1.32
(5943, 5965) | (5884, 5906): 1.75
